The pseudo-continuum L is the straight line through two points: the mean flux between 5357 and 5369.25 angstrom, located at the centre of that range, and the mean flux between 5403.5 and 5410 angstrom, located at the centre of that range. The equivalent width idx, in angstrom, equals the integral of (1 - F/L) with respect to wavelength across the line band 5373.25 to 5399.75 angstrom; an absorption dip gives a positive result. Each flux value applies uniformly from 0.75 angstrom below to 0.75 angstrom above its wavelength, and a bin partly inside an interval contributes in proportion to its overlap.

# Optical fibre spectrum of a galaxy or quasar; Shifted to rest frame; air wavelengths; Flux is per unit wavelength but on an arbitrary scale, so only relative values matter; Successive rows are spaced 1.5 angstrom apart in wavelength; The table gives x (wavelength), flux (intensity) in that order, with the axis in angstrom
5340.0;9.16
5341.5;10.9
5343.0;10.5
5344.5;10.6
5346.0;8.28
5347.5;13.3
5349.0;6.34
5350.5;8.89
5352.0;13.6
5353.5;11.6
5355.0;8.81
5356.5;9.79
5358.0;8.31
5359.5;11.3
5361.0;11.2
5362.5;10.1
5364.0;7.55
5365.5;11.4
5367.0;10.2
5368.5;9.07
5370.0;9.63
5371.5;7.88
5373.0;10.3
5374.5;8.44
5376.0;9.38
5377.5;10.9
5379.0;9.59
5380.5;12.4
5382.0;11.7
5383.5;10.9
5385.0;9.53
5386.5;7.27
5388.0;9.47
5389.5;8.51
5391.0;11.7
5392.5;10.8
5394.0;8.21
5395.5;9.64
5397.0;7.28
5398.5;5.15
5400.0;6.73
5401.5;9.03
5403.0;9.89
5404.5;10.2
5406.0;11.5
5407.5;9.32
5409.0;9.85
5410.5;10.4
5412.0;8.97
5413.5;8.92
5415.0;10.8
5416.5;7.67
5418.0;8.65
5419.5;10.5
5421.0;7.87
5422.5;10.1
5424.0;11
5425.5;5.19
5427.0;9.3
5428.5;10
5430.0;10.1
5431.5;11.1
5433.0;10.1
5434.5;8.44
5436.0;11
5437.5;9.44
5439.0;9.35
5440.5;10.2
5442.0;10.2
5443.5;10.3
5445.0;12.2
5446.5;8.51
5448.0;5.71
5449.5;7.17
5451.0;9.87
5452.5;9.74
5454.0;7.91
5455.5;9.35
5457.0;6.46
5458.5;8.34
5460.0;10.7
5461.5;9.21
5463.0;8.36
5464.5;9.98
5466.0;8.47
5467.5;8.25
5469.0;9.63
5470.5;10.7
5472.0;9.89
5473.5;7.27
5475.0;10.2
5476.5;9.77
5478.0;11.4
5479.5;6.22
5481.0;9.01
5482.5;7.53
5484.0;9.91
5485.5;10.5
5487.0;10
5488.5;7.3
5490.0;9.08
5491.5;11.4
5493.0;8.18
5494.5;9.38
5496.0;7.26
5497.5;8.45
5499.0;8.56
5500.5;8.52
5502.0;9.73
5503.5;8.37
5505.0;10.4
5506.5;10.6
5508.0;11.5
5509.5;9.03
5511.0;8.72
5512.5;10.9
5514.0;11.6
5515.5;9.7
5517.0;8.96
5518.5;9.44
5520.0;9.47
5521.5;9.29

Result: 1.7 angstrom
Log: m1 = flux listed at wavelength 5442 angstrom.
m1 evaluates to 10.2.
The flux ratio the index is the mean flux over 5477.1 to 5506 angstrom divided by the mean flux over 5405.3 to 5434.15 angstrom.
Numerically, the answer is 0.95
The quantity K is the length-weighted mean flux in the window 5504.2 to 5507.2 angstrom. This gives 10.5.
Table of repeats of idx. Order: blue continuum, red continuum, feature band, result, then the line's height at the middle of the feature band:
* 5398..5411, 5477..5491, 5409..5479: -1.6 angstrom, 9.11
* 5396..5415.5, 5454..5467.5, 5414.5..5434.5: -0.9 angstrom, 8.97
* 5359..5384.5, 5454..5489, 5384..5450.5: 2.4 angstrom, 9.62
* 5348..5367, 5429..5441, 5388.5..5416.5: 2.1 angstrom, 9.96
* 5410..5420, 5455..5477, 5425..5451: -0.4 angstrom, 9.24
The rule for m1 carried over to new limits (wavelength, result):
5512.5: 10.9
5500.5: 8.52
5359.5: 11.3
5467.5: 8.25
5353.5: 11.6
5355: 8.81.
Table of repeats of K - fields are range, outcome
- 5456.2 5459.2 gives 7.42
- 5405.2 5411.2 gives 10.3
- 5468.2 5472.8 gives 10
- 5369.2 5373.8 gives 9.26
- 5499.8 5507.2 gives 9.52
